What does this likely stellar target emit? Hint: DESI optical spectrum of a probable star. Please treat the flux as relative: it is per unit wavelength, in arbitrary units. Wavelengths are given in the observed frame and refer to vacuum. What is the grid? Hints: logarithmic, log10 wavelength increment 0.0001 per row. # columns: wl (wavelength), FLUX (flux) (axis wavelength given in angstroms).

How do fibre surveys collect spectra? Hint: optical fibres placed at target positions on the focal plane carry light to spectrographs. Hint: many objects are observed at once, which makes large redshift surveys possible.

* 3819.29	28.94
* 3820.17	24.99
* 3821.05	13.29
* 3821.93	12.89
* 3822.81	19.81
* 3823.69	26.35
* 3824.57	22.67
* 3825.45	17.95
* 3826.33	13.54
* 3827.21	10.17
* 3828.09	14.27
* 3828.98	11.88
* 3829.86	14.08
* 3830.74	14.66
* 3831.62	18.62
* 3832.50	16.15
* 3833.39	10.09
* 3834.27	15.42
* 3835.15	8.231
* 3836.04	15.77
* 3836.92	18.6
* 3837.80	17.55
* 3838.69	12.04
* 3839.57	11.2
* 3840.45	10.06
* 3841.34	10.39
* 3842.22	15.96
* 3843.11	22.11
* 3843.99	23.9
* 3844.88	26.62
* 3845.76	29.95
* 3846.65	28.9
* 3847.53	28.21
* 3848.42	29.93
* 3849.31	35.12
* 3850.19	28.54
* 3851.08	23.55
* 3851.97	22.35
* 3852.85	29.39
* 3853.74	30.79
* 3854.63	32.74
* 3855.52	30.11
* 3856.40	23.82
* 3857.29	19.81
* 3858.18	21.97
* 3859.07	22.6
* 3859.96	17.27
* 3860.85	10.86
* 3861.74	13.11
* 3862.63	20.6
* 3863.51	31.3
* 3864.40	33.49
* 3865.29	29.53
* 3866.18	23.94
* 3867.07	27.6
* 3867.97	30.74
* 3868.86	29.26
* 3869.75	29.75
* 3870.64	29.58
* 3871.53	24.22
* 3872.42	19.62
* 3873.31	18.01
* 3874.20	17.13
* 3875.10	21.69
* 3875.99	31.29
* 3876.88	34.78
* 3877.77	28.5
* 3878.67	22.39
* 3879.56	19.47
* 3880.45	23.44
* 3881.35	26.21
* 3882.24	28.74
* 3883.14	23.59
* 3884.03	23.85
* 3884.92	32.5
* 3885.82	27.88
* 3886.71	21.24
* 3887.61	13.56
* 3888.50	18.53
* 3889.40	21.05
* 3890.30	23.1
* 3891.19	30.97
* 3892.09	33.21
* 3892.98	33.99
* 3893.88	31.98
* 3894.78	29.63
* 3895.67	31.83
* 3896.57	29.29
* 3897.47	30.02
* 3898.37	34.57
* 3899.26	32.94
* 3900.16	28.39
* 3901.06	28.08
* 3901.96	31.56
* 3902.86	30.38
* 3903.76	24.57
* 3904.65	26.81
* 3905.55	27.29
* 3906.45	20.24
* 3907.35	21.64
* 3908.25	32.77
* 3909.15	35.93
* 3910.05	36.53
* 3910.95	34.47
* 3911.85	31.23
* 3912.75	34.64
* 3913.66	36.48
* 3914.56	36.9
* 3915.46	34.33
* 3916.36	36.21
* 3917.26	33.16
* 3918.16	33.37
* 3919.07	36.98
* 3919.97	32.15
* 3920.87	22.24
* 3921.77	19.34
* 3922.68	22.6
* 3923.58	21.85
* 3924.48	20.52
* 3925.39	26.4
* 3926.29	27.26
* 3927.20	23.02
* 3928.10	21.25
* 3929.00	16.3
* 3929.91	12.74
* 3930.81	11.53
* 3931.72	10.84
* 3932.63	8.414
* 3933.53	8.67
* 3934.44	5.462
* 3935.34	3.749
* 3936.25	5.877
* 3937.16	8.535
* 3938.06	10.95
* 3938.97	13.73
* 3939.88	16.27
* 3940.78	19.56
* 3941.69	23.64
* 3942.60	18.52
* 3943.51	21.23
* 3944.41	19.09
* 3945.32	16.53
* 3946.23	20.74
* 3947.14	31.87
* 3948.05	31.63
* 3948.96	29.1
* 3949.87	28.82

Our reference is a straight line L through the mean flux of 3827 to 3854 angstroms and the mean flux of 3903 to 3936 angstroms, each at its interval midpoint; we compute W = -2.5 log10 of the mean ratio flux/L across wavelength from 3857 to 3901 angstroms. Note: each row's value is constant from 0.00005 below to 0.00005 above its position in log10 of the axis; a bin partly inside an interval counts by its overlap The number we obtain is -0.17 mag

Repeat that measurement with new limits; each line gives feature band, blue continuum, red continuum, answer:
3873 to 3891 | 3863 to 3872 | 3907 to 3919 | 0.26 mag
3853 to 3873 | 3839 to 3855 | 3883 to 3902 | 0.02 mag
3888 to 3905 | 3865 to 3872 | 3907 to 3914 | 0.09 mag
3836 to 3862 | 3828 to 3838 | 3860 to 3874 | -0.16 mag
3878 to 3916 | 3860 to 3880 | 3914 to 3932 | -0.14 mag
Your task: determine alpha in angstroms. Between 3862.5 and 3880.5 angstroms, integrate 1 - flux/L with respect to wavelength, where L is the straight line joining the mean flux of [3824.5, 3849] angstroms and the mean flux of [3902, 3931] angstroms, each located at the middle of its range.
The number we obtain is -3.5 angstroms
